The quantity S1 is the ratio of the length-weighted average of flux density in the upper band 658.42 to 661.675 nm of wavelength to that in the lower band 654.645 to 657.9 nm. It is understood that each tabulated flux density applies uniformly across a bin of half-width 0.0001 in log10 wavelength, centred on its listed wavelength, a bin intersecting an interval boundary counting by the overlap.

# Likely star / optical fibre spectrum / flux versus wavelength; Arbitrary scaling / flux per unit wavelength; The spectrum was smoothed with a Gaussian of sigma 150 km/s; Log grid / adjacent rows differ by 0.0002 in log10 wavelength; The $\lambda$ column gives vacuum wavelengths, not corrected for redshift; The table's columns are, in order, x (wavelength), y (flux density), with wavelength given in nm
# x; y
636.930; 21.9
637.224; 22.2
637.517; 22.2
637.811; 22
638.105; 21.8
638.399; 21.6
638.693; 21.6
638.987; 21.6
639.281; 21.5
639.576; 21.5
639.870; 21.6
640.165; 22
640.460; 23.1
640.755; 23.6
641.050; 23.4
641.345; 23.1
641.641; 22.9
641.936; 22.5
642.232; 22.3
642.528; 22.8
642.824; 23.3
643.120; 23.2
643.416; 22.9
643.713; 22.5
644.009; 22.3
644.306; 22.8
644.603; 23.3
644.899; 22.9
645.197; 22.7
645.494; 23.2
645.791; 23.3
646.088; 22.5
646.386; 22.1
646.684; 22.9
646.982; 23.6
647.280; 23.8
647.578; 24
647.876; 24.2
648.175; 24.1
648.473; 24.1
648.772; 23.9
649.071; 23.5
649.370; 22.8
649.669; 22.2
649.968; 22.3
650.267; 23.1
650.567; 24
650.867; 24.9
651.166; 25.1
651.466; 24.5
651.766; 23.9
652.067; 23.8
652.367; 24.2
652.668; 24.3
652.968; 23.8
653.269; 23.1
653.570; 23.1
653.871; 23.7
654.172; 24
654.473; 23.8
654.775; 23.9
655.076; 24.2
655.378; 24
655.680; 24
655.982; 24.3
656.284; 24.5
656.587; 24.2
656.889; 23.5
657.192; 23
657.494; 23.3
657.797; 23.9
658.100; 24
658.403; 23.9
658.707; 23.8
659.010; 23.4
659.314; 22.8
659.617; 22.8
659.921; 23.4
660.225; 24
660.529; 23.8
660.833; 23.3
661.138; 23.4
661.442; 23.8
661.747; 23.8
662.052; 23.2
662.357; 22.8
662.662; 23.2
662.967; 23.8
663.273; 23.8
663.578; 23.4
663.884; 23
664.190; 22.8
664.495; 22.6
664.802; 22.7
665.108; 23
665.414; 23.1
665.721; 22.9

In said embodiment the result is 0.98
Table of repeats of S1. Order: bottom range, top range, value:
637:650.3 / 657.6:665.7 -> 1.03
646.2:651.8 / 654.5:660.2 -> 1.00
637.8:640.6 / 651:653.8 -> 1.10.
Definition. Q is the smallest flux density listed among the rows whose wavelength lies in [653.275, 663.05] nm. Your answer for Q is 22.8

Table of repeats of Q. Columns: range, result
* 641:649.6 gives 22.1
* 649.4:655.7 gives 22.2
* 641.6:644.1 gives 22.3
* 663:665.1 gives 22.6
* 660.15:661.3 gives 23.3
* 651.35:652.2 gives 23.8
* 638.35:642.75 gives 21.5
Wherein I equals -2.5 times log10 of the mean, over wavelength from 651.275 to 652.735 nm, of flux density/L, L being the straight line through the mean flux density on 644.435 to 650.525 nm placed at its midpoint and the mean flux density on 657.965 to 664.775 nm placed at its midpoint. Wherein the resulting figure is -0.04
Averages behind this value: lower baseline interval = 23.2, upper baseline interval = 23.4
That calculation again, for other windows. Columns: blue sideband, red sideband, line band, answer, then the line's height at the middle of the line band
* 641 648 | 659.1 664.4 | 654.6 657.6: -0.03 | 23.2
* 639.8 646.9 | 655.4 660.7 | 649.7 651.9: -0.03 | 23.3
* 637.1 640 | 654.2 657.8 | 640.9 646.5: -0.02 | 22.4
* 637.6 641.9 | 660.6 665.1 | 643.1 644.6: -0.02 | 22.4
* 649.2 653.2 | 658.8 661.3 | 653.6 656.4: -0.02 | 23.6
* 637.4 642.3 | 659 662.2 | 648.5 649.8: -0.02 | 22.8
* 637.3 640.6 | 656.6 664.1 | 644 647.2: -0.03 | 22.4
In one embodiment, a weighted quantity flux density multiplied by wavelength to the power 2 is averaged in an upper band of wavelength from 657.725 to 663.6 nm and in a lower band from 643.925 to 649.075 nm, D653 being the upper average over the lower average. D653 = 1.05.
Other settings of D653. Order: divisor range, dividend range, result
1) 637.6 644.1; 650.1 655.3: 1.11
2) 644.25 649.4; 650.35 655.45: 1.05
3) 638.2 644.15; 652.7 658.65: 1.11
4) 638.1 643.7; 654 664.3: 1.11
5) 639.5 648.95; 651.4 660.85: 1.07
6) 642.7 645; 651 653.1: 1.09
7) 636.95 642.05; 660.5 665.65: 1.12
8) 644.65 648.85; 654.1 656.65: 1.06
